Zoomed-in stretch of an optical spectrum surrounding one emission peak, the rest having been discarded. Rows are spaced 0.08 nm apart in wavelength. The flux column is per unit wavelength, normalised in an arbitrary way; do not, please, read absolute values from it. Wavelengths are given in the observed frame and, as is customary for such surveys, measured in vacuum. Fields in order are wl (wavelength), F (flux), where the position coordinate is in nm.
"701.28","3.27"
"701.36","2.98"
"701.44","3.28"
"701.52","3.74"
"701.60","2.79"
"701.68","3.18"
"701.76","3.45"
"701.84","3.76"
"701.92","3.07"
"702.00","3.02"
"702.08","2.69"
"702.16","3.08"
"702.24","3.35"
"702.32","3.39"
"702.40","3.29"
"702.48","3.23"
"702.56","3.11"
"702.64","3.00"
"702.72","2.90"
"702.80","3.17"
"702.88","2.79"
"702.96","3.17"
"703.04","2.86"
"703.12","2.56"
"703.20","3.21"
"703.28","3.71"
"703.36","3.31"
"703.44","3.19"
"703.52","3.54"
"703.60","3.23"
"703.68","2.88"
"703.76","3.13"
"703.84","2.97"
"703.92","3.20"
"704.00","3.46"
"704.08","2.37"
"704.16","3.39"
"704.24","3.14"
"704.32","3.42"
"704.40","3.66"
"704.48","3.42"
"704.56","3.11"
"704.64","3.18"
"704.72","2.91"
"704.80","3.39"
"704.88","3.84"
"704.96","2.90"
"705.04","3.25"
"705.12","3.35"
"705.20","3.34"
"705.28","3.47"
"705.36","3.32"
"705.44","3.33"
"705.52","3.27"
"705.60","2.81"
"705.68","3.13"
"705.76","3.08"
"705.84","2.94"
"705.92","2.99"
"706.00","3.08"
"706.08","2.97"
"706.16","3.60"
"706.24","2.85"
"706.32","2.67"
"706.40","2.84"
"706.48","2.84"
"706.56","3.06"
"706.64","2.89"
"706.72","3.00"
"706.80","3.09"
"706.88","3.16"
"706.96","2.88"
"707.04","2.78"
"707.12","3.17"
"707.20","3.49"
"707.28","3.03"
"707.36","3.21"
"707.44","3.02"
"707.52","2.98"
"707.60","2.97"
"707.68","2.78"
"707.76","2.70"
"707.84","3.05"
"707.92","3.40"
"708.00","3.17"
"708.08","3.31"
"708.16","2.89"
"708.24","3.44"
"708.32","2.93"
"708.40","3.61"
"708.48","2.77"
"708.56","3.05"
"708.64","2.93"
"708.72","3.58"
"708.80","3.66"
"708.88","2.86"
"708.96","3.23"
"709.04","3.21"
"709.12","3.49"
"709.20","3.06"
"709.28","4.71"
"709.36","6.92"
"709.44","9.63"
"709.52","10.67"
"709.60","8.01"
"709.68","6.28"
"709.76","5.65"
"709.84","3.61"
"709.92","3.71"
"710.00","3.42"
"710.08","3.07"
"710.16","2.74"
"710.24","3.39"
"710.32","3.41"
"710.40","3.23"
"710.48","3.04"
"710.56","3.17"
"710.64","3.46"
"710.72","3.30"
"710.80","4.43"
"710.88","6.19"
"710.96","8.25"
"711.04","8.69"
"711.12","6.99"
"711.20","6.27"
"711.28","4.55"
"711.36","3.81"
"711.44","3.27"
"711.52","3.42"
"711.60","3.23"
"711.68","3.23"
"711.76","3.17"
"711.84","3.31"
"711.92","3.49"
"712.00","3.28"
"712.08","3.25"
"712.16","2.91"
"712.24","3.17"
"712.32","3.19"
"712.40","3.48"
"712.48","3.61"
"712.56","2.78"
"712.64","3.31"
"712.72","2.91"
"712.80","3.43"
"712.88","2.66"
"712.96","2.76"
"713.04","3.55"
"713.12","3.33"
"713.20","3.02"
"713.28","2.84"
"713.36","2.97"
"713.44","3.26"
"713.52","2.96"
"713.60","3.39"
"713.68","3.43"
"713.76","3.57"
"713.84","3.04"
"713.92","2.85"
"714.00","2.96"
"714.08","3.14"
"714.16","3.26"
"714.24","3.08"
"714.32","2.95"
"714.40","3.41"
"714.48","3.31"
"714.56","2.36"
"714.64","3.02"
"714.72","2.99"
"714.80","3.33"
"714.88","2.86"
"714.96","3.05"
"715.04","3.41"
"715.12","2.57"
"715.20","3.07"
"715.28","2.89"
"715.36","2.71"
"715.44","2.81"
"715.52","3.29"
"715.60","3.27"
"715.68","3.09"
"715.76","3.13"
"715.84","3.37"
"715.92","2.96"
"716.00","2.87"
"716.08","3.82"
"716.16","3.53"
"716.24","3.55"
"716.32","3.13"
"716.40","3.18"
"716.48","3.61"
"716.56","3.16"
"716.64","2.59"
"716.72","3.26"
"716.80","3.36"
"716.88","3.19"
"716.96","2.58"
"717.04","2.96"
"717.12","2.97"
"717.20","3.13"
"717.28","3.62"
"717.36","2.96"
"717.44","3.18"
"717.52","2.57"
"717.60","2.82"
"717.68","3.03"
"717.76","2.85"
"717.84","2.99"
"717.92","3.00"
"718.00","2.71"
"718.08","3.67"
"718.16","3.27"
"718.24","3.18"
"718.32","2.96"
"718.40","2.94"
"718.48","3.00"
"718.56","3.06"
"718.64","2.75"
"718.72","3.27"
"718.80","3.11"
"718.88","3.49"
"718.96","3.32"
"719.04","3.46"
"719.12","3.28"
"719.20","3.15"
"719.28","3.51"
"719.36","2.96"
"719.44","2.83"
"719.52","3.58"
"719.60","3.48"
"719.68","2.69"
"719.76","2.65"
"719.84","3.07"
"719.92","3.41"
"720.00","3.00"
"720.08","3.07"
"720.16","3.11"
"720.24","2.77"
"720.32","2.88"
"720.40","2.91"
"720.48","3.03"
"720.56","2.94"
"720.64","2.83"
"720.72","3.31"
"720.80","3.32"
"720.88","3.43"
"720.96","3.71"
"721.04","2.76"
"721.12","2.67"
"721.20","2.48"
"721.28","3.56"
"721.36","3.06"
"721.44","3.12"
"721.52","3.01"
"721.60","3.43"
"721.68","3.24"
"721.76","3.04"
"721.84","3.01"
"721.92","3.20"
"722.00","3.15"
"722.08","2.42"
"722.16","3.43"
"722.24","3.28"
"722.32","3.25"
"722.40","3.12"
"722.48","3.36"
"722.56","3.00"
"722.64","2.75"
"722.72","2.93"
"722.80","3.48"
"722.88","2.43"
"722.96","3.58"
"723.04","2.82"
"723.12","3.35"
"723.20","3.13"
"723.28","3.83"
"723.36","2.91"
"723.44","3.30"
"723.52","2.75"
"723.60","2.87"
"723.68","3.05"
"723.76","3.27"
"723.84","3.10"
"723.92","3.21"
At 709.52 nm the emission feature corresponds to [S II]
